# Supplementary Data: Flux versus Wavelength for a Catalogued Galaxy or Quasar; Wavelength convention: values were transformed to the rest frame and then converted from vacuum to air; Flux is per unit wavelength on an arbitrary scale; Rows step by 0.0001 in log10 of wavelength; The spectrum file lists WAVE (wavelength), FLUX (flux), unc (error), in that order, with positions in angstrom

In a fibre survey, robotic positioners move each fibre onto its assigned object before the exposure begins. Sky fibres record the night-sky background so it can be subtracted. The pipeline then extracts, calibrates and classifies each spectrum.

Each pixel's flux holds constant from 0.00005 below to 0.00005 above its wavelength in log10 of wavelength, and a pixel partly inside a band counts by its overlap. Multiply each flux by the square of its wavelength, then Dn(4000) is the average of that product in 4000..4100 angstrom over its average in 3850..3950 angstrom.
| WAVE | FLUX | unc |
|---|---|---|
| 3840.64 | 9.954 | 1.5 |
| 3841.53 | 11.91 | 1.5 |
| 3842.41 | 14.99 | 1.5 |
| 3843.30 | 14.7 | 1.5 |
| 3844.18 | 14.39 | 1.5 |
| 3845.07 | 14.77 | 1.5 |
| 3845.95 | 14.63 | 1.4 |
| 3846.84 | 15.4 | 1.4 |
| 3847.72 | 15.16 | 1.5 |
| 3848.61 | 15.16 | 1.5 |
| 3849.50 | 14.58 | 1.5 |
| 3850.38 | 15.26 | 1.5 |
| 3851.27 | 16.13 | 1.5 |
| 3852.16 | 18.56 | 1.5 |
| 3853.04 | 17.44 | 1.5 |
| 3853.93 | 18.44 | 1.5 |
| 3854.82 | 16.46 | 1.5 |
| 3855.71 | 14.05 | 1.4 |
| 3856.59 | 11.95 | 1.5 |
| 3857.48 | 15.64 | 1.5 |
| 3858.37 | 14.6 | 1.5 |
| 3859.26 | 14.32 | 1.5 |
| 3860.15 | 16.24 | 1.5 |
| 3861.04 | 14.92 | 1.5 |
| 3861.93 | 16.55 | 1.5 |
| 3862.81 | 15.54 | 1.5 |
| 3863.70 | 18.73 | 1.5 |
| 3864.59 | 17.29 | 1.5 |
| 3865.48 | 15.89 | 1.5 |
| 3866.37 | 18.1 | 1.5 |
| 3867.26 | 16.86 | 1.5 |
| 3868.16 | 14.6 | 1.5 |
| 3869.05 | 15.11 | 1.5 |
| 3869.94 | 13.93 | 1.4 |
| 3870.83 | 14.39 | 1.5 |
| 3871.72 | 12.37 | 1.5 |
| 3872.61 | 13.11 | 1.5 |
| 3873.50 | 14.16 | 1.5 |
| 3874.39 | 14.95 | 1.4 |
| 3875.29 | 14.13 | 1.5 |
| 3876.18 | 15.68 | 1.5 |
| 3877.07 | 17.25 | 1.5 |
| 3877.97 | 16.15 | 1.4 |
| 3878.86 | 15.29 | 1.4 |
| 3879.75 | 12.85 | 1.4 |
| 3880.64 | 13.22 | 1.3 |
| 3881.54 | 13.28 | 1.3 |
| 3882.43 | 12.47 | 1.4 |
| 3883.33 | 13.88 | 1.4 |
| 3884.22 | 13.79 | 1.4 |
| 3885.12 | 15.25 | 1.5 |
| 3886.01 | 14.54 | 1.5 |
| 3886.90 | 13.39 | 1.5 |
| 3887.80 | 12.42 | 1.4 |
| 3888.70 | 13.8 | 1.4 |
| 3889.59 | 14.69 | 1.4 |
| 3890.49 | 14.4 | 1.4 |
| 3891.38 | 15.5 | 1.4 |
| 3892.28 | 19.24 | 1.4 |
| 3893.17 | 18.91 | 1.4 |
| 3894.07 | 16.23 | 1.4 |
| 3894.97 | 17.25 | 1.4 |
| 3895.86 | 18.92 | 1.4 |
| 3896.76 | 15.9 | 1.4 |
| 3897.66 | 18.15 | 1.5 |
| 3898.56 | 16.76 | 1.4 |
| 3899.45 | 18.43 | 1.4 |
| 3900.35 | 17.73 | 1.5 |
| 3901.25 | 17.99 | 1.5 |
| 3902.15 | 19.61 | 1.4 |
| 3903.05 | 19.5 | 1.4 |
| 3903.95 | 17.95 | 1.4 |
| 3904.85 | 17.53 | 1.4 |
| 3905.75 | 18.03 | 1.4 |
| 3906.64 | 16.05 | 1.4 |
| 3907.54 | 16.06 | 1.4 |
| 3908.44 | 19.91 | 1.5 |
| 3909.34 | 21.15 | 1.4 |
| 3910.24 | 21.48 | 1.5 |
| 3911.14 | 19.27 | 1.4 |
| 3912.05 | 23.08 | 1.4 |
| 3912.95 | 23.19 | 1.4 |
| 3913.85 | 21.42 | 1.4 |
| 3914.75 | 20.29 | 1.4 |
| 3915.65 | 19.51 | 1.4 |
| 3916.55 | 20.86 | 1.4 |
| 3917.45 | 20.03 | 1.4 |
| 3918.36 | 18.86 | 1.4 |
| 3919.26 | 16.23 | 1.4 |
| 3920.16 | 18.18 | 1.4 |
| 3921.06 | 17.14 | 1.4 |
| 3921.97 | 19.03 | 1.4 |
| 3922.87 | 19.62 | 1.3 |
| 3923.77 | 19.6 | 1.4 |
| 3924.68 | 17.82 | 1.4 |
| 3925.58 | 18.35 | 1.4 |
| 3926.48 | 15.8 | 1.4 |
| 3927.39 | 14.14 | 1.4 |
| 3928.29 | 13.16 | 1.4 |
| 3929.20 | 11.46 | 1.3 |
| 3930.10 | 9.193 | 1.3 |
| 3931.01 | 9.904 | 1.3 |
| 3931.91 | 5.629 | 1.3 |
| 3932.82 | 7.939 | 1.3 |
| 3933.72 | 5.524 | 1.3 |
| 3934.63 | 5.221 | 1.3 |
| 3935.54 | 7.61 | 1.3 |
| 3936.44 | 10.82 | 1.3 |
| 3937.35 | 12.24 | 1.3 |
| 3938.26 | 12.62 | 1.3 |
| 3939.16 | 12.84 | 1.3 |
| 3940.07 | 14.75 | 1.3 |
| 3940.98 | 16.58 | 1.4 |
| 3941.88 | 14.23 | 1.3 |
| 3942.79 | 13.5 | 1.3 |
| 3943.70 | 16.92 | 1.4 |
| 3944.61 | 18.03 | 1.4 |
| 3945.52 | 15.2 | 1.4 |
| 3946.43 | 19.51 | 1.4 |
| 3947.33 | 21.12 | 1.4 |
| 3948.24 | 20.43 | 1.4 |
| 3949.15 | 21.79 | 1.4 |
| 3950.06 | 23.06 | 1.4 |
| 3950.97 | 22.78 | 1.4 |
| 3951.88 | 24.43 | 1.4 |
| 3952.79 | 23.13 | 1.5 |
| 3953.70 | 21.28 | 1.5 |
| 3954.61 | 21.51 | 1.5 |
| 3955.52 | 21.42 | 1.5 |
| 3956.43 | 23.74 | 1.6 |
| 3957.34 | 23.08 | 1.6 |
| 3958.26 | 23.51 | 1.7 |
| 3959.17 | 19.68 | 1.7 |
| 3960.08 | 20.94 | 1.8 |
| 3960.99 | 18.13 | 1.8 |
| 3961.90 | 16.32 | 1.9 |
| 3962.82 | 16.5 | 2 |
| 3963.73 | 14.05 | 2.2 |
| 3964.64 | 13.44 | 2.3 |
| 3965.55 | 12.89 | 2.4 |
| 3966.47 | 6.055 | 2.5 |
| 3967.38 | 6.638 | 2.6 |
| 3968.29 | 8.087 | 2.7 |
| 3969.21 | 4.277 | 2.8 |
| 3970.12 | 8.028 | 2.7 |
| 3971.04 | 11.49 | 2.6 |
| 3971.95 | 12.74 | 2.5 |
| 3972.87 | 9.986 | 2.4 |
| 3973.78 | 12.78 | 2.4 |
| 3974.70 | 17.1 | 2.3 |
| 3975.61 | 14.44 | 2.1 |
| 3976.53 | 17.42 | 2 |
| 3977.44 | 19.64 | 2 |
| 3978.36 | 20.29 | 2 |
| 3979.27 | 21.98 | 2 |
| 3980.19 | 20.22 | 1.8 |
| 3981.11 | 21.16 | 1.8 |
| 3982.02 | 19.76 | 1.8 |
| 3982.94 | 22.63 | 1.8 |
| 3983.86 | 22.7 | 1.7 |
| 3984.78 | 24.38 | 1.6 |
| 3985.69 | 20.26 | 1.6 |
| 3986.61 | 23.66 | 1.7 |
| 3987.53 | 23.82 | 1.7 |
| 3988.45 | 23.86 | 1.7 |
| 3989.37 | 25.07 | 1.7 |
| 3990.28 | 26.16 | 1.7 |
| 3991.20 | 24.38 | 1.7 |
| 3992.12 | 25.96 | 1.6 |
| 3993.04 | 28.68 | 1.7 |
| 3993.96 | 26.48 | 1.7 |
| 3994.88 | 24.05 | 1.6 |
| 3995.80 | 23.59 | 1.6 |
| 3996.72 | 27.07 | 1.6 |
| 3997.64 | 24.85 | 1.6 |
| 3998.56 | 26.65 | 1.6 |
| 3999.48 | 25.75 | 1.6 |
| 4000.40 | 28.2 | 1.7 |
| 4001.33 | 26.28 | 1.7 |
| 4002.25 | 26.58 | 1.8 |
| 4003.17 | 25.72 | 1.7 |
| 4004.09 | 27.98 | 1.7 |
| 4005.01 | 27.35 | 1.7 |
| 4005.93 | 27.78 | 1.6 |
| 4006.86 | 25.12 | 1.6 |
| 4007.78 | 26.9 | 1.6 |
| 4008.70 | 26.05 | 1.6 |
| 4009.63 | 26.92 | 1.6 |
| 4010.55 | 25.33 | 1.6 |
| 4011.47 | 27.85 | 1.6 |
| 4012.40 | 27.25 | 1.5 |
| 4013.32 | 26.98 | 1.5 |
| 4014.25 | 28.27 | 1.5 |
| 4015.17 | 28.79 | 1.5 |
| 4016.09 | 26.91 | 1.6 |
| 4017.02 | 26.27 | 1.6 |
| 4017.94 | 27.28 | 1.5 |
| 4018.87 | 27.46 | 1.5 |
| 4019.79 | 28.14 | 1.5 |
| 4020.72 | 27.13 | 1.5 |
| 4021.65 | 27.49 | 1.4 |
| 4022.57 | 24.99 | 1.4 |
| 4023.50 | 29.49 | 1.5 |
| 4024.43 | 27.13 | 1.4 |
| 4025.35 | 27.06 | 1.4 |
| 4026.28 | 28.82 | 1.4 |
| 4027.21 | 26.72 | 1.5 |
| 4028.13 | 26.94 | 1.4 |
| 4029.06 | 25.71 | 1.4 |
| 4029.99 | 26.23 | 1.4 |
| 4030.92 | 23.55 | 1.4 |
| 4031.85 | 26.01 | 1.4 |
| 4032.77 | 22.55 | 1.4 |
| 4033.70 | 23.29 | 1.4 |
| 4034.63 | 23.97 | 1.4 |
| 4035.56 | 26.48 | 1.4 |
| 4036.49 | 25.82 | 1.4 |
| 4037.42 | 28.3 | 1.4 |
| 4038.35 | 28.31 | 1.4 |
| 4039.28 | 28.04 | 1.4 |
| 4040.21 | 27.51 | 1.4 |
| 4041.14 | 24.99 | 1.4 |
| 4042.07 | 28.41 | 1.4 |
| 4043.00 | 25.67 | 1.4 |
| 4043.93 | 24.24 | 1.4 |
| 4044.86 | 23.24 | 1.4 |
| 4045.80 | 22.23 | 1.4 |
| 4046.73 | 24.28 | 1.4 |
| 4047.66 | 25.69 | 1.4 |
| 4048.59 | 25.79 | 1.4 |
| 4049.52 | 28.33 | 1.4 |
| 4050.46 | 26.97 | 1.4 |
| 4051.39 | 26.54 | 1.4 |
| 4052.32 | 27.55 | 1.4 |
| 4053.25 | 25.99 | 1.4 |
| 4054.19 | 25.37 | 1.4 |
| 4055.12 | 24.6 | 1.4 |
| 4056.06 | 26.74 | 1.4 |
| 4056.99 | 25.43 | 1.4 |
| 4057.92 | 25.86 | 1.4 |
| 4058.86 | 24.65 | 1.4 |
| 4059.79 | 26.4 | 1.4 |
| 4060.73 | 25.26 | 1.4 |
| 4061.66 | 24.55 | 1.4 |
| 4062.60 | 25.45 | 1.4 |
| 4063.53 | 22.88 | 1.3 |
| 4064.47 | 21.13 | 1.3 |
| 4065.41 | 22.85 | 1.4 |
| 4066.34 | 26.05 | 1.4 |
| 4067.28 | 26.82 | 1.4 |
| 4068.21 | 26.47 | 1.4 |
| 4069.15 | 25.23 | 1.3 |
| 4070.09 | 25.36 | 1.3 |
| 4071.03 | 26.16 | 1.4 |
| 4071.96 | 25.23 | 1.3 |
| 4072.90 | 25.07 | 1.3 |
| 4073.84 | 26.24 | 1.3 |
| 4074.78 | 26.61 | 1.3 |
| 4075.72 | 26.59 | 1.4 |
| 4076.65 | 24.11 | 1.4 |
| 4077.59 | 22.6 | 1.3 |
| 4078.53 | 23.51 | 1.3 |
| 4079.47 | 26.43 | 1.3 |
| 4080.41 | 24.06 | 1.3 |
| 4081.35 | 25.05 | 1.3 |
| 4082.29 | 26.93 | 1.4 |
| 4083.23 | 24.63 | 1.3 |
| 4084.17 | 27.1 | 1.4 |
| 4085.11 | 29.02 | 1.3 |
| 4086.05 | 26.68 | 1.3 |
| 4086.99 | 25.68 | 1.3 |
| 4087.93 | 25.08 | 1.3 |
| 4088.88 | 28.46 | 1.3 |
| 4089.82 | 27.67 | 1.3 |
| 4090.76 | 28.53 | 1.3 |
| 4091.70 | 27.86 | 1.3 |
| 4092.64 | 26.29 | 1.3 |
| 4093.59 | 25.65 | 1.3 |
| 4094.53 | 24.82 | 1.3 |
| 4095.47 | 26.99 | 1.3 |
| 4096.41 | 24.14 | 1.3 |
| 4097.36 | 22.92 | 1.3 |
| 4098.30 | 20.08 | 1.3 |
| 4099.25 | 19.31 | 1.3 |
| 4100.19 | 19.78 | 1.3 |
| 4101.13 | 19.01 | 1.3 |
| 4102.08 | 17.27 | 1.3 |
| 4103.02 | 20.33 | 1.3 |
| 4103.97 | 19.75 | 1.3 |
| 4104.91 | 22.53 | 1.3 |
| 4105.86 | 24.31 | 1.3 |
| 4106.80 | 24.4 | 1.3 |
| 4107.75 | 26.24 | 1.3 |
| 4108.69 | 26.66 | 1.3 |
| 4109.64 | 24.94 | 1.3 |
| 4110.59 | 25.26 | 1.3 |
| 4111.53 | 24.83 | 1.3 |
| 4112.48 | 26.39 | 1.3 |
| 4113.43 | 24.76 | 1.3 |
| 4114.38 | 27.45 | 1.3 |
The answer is 1.75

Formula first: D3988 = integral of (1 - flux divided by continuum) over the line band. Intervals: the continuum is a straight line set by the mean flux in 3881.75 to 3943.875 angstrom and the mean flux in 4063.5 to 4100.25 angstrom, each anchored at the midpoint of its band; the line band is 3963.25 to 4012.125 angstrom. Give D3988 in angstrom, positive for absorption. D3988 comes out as -1.8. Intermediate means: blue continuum 15.9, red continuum 25.2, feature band 21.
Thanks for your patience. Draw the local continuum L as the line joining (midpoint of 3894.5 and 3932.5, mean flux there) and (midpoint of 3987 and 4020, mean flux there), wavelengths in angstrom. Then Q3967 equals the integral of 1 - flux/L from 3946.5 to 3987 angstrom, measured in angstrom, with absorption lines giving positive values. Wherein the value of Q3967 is 8.5 angstrom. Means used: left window 17.6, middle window 17.9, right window 26.4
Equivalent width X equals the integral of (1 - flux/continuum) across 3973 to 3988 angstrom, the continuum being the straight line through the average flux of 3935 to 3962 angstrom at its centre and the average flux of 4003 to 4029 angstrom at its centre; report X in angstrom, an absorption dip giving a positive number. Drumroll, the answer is 1.78 angstrom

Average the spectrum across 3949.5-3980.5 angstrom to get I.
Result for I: 16.8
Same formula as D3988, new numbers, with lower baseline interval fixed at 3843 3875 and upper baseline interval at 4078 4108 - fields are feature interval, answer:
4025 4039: -2.53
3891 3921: -2.69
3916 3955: 4.99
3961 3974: 5.57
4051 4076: -2.37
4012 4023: -2.96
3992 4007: -4.05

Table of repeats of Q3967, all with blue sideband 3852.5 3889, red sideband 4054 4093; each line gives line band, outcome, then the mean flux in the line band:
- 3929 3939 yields 5.1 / 8.98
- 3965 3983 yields 5.5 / 14.2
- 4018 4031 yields -2.2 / 27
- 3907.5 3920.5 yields -2.2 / 20.1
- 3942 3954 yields -0.5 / 19.9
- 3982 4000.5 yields -2.9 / 24.7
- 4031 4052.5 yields -1.6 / 25.8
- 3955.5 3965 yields 0.3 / 19.1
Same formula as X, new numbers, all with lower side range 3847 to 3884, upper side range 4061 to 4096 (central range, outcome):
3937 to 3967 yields 2.20 angstrom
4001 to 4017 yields -3.35 angstrom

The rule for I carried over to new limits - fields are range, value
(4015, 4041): 26.6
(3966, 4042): 23.5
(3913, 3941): 14.7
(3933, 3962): 17.5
